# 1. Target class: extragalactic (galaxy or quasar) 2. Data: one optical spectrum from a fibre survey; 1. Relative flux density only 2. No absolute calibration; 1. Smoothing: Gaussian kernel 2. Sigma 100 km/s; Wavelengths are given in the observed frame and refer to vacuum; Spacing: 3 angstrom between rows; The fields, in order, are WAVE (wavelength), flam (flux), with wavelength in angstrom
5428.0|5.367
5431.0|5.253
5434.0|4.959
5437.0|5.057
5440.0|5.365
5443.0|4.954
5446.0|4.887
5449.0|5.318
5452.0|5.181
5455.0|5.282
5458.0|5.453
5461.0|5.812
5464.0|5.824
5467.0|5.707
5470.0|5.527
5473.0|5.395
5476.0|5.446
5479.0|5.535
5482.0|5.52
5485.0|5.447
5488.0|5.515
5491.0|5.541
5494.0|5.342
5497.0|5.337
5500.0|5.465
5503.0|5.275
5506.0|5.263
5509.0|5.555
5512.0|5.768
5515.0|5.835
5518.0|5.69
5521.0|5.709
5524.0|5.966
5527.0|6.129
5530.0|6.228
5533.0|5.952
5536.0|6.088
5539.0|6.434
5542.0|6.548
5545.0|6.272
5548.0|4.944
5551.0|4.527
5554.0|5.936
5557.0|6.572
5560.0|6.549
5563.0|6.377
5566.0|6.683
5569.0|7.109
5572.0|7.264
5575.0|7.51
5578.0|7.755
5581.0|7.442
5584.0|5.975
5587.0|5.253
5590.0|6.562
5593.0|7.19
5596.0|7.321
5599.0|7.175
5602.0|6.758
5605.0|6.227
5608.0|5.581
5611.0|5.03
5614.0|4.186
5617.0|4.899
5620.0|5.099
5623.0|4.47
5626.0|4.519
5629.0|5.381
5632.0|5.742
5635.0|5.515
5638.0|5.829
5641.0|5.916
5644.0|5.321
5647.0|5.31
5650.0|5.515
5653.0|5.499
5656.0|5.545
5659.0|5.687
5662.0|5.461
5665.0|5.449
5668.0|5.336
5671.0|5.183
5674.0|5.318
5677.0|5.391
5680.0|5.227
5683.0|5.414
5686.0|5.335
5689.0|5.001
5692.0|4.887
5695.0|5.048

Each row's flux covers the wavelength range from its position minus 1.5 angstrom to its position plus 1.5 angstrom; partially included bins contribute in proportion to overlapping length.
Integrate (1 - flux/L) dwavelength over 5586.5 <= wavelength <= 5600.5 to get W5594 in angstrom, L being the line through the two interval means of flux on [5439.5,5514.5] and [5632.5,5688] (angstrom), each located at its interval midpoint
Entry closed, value -3.5 angstrom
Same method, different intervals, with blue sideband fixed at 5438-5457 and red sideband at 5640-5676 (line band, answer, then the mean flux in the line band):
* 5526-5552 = -3.1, 5.92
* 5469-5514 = -2.0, 5.47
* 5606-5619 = 1.0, 4.98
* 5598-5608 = -2.1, 6.53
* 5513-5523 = -0.9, 5.76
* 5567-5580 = -5.0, 7.38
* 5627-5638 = -0.2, 5.54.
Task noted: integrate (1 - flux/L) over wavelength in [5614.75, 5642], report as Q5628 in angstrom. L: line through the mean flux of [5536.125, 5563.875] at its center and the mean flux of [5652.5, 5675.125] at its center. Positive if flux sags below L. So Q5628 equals 1.9 angstrom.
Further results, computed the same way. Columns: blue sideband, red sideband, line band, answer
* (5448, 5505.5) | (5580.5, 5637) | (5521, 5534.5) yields -1.1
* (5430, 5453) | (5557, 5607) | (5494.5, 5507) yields 1.0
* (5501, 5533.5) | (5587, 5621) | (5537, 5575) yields -3.0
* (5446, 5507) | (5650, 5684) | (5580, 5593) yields -2.2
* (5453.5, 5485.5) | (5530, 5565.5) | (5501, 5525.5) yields 0.8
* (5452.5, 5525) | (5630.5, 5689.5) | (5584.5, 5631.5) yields -2.0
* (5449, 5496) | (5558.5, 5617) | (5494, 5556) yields 2.1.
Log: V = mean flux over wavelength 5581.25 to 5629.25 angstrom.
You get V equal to 5.78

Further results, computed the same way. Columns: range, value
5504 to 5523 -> 5.64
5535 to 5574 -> 6.27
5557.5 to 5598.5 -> 6.85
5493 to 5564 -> 5.82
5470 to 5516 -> 5.48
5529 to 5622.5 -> 6.22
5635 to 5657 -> 5.56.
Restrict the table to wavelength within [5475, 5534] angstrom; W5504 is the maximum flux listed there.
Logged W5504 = 6.228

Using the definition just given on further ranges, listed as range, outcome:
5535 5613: 7.755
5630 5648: 5.916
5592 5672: 7.321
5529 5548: 6.548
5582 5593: 7.19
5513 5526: 5.966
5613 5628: 5.099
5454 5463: 5.812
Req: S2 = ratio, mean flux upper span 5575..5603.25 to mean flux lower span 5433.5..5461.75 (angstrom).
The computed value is 1.3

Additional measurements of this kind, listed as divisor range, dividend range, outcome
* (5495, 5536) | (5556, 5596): 1.19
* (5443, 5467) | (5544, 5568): 1.11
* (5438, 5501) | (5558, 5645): 1.13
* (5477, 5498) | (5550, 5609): 1.21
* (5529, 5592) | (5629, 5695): 0.85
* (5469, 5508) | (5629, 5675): 1.01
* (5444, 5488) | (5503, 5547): 1.09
